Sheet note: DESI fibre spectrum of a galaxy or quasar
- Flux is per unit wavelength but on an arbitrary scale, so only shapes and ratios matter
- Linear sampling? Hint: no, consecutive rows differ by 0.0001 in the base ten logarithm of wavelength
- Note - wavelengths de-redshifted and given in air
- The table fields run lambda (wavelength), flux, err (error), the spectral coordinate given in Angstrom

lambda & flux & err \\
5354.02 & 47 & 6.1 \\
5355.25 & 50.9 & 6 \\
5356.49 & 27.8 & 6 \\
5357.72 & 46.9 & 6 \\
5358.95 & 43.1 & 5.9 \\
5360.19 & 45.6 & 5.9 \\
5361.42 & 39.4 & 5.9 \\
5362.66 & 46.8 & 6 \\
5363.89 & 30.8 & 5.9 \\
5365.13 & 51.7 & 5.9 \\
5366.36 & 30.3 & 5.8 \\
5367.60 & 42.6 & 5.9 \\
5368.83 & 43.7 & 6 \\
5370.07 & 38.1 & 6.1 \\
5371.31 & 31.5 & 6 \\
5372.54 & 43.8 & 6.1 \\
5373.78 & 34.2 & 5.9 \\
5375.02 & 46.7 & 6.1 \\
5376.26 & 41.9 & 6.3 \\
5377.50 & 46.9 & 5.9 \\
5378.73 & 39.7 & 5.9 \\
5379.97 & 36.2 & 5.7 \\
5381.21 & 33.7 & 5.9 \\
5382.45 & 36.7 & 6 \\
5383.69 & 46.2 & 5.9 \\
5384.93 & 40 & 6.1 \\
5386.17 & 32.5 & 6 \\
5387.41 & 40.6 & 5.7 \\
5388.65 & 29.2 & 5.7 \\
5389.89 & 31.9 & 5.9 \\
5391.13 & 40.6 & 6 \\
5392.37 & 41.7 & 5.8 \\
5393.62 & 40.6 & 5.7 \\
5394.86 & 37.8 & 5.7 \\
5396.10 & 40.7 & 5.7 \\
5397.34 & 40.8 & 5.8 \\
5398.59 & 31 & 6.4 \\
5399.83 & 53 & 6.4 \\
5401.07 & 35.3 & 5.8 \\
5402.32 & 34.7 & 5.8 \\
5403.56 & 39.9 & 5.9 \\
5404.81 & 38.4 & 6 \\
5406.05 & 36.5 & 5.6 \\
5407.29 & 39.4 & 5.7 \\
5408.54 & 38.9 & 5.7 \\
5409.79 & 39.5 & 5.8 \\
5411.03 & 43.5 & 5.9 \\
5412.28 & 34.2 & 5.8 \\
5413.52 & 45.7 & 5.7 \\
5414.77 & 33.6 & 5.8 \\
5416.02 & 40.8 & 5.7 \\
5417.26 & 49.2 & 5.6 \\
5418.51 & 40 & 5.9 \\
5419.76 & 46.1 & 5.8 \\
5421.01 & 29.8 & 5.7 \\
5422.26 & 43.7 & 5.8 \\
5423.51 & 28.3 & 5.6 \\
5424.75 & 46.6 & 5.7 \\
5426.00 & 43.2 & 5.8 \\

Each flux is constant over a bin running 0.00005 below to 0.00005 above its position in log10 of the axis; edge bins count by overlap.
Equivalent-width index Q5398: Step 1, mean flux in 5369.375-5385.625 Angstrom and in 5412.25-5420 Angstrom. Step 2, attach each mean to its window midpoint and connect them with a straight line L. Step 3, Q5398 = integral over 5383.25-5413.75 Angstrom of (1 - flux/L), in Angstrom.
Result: 1.5 Angstrom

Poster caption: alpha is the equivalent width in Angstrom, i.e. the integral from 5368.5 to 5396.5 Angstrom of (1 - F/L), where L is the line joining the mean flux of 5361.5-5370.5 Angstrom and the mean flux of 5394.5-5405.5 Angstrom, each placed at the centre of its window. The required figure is 0.7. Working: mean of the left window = 40.5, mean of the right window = 39.1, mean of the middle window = 38.8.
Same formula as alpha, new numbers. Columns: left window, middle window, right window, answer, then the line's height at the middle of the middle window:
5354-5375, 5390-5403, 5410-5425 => 0.3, 40.3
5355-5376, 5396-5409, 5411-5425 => 0.4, 40.1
